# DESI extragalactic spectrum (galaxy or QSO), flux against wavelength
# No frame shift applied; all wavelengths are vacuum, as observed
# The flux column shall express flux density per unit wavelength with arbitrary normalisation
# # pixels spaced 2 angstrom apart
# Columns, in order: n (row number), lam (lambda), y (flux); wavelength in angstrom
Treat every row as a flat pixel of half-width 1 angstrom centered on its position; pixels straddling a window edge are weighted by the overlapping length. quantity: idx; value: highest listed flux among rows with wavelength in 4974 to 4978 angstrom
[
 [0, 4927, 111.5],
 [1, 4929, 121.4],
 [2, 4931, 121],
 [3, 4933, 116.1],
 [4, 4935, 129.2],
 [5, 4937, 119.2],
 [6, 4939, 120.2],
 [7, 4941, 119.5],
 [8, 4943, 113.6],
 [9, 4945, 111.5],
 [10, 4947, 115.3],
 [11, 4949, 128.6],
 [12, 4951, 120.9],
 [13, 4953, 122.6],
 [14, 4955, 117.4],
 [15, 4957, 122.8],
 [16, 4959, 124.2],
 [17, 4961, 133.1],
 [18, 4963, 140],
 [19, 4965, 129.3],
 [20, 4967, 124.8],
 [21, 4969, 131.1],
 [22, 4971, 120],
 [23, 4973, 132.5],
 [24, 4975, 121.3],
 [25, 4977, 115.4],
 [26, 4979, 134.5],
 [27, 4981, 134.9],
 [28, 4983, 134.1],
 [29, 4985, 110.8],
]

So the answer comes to 121.3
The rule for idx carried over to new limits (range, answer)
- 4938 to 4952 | 128.6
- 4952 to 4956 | 122.6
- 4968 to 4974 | 132.5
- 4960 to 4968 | 140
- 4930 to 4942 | 129.2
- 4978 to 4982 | 134.9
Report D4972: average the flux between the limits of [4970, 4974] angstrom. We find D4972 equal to 126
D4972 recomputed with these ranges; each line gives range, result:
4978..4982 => 135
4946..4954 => 122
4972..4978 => 123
